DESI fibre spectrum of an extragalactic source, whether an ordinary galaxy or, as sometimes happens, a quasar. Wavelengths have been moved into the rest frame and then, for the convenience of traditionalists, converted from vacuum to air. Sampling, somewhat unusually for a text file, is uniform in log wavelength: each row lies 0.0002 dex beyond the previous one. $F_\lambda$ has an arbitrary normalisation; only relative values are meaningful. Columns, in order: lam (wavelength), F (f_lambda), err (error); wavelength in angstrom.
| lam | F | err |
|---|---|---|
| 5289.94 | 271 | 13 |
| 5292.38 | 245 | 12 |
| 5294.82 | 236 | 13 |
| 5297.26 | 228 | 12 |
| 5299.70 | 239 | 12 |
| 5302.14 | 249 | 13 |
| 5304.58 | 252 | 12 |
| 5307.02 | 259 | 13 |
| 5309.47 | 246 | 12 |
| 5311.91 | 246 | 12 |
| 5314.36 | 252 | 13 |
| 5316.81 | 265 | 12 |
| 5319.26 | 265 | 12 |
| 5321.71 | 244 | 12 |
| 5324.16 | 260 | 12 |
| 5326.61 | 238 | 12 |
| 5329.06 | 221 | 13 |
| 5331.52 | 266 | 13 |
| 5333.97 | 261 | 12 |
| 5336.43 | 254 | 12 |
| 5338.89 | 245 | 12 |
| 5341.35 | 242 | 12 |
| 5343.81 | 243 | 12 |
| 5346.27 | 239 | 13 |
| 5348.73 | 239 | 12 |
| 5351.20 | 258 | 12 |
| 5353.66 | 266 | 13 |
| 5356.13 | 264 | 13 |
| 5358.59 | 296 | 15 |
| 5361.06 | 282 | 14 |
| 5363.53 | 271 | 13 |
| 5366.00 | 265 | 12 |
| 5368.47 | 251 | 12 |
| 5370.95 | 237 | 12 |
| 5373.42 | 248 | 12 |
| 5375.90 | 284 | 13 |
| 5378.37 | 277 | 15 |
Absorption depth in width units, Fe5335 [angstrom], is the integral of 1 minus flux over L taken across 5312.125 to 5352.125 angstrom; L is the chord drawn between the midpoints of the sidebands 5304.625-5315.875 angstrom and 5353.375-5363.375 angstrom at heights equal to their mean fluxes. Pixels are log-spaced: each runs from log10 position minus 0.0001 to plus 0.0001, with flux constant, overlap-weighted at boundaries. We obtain 2.1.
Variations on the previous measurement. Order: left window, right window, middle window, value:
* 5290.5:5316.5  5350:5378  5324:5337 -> 0.3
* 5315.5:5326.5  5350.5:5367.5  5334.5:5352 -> 1.3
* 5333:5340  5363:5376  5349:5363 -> -0.9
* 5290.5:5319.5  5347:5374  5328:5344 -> 0.5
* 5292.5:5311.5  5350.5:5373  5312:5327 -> -0.2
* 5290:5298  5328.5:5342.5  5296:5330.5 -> -0.3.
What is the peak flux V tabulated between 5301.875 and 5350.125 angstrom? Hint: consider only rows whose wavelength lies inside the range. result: 266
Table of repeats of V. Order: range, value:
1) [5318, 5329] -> 265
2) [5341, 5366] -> 296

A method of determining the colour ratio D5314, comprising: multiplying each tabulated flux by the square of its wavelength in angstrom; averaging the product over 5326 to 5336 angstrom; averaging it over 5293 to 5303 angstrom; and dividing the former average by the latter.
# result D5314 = 1.1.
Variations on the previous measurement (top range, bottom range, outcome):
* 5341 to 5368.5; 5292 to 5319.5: 1.07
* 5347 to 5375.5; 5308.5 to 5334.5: 1.06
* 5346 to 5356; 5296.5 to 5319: 1.03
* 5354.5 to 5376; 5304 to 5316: 1.08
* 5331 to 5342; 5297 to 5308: 1.04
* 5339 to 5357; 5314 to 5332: 1.00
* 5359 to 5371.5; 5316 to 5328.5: 1.07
